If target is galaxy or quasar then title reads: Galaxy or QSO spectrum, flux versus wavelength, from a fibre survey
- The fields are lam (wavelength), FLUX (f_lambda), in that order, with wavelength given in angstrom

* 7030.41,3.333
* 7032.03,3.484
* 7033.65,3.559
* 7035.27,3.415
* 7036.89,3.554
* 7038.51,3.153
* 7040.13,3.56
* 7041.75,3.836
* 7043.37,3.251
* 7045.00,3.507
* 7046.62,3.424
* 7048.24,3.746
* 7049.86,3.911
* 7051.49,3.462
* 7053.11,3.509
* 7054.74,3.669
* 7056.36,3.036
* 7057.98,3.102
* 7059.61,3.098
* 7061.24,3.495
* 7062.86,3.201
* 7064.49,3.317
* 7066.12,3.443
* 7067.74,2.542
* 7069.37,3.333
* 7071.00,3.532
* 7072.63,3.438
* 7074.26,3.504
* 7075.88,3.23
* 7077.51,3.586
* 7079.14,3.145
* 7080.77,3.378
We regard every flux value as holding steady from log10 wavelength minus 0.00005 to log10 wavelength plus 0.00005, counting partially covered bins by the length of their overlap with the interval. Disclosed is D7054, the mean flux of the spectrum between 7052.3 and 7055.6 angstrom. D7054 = 3.58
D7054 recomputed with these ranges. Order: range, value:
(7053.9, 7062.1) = 3.28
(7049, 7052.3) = 3.69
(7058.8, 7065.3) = 3.28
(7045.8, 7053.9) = 3.61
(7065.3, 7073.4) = 3.26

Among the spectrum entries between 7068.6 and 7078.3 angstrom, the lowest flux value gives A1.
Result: 3.23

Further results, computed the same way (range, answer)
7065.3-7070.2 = 2.542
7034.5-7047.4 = 3.153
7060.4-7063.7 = 3.201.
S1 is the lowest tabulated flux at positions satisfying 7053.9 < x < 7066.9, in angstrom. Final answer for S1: 3.036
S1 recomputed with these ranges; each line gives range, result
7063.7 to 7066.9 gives 3.317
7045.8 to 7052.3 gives 3.424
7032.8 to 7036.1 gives 3.415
